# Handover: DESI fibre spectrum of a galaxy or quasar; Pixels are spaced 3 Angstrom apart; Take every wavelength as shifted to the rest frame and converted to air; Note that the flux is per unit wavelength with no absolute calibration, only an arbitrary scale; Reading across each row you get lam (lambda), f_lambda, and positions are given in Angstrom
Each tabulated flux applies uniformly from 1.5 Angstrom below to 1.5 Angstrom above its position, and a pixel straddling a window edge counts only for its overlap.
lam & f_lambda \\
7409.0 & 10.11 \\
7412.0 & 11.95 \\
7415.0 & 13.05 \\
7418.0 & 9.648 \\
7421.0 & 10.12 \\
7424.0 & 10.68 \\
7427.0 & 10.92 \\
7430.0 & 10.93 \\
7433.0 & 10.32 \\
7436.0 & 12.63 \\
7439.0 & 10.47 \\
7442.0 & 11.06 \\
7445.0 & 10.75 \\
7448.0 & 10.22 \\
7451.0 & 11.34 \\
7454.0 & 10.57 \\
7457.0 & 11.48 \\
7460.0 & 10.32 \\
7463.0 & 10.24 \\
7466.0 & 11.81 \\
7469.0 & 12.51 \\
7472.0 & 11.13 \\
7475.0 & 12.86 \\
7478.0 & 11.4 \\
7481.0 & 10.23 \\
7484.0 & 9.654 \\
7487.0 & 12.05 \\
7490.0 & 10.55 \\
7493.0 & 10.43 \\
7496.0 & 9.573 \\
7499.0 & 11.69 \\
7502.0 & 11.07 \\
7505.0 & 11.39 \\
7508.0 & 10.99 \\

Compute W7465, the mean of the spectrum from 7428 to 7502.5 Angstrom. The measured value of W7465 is 11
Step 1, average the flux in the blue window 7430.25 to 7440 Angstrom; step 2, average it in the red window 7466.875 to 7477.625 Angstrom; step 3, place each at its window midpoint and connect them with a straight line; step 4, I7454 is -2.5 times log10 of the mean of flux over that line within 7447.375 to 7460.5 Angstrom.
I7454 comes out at 0.07 mag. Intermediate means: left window 11.1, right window 12.1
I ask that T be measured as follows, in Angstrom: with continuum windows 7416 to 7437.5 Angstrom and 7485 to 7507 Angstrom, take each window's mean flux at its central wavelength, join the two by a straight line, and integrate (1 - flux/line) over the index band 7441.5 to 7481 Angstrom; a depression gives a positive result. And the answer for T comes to -1.10 Angstrom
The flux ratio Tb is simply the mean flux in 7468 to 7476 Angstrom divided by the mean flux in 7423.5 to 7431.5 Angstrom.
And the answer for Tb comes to 1.1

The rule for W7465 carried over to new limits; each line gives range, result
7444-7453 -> 10.8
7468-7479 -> 12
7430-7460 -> 10.9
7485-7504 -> 10.9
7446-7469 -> 11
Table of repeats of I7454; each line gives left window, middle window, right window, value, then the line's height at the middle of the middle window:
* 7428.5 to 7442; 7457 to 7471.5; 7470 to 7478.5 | 0.04 mag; 11.7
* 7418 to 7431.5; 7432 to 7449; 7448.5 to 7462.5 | -0.03 mag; 10.7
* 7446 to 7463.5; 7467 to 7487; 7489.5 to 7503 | -0.07 mag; 10.7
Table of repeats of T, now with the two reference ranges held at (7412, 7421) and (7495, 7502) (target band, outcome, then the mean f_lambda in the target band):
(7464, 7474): -0.76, 11.8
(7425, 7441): 0.16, 11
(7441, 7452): 0.27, 10.8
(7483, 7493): 0.09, 10.8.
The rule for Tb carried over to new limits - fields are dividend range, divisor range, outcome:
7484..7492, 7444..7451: 1.03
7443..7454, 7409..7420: 0.95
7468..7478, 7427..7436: 1.09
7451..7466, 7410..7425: 0.98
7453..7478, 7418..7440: 1.05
